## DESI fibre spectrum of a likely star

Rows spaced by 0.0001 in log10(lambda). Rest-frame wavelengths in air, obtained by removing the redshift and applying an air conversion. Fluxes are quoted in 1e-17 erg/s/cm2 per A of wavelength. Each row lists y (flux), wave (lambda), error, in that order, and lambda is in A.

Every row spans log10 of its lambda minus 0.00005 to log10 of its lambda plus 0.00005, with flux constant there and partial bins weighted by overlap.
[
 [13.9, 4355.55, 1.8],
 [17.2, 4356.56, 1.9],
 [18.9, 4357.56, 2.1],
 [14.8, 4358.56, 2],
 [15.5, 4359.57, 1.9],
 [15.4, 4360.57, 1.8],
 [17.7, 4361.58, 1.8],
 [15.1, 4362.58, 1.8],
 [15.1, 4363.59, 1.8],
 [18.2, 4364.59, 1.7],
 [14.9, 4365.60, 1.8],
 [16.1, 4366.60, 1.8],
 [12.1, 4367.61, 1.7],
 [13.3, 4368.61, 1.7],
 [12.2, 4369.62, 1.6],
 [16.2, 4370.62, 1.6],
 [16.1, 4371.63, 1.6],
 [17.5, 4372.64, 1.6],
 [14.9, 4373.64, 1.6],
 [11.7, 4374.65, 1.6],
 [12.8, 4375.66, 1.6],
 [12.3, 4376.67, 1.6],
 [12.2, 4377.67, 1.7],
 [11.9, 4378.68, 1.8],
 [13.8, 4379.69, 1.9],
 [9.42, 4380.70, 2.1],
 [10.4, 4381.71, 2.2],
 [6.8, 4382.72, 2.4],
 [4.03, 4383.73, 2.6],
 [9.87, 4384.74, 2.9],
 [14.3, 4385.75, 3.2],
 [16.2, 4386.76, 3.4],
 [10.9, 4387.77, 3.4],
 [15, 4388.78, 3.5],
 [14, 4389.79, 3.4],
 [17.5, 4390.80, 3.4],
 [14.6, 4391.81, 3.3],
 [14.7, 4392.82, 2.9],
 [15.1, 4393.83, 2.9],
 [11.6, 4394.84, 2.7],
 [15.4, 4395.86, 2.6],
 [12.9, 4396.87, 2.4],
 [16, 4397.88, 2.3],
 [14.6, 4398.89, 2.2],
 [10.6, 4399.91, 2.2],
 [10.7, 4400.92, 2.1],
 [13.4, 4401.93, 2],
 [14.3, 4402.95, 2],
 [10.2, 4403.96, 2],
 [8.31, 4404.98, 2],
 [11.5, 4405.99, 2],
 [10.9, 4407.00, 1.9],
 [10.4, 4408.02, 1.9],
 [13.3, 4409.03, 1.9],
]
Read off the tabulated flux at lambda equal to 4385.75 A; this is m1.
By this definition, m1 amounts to 14.3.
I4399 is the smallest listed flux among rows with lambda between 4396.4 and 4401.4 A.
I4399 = 10.6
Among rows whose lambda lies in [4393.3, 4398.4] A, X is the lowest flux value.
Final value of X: 11.6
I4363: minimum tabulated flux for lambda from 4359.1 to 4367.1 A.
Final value 14.9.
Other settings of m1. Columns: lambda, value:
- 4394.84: 11.6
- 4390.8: 17.5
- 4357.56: 18.9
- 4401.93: 13.4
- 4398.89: 14.6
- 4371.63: 16.1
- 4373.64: 14.9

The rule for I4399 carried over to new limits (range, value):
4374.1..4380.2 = 11.7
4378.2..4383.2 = 6.8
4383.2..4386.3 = 4.03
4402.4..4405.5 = 8.31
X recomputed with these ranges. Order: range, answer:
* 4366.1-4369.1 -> 12.1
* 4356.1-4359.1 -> 14.8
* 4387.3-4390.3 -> 10.9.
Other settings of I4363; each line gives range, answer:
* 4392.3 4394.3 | 14.7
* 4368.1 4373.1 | 12.2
